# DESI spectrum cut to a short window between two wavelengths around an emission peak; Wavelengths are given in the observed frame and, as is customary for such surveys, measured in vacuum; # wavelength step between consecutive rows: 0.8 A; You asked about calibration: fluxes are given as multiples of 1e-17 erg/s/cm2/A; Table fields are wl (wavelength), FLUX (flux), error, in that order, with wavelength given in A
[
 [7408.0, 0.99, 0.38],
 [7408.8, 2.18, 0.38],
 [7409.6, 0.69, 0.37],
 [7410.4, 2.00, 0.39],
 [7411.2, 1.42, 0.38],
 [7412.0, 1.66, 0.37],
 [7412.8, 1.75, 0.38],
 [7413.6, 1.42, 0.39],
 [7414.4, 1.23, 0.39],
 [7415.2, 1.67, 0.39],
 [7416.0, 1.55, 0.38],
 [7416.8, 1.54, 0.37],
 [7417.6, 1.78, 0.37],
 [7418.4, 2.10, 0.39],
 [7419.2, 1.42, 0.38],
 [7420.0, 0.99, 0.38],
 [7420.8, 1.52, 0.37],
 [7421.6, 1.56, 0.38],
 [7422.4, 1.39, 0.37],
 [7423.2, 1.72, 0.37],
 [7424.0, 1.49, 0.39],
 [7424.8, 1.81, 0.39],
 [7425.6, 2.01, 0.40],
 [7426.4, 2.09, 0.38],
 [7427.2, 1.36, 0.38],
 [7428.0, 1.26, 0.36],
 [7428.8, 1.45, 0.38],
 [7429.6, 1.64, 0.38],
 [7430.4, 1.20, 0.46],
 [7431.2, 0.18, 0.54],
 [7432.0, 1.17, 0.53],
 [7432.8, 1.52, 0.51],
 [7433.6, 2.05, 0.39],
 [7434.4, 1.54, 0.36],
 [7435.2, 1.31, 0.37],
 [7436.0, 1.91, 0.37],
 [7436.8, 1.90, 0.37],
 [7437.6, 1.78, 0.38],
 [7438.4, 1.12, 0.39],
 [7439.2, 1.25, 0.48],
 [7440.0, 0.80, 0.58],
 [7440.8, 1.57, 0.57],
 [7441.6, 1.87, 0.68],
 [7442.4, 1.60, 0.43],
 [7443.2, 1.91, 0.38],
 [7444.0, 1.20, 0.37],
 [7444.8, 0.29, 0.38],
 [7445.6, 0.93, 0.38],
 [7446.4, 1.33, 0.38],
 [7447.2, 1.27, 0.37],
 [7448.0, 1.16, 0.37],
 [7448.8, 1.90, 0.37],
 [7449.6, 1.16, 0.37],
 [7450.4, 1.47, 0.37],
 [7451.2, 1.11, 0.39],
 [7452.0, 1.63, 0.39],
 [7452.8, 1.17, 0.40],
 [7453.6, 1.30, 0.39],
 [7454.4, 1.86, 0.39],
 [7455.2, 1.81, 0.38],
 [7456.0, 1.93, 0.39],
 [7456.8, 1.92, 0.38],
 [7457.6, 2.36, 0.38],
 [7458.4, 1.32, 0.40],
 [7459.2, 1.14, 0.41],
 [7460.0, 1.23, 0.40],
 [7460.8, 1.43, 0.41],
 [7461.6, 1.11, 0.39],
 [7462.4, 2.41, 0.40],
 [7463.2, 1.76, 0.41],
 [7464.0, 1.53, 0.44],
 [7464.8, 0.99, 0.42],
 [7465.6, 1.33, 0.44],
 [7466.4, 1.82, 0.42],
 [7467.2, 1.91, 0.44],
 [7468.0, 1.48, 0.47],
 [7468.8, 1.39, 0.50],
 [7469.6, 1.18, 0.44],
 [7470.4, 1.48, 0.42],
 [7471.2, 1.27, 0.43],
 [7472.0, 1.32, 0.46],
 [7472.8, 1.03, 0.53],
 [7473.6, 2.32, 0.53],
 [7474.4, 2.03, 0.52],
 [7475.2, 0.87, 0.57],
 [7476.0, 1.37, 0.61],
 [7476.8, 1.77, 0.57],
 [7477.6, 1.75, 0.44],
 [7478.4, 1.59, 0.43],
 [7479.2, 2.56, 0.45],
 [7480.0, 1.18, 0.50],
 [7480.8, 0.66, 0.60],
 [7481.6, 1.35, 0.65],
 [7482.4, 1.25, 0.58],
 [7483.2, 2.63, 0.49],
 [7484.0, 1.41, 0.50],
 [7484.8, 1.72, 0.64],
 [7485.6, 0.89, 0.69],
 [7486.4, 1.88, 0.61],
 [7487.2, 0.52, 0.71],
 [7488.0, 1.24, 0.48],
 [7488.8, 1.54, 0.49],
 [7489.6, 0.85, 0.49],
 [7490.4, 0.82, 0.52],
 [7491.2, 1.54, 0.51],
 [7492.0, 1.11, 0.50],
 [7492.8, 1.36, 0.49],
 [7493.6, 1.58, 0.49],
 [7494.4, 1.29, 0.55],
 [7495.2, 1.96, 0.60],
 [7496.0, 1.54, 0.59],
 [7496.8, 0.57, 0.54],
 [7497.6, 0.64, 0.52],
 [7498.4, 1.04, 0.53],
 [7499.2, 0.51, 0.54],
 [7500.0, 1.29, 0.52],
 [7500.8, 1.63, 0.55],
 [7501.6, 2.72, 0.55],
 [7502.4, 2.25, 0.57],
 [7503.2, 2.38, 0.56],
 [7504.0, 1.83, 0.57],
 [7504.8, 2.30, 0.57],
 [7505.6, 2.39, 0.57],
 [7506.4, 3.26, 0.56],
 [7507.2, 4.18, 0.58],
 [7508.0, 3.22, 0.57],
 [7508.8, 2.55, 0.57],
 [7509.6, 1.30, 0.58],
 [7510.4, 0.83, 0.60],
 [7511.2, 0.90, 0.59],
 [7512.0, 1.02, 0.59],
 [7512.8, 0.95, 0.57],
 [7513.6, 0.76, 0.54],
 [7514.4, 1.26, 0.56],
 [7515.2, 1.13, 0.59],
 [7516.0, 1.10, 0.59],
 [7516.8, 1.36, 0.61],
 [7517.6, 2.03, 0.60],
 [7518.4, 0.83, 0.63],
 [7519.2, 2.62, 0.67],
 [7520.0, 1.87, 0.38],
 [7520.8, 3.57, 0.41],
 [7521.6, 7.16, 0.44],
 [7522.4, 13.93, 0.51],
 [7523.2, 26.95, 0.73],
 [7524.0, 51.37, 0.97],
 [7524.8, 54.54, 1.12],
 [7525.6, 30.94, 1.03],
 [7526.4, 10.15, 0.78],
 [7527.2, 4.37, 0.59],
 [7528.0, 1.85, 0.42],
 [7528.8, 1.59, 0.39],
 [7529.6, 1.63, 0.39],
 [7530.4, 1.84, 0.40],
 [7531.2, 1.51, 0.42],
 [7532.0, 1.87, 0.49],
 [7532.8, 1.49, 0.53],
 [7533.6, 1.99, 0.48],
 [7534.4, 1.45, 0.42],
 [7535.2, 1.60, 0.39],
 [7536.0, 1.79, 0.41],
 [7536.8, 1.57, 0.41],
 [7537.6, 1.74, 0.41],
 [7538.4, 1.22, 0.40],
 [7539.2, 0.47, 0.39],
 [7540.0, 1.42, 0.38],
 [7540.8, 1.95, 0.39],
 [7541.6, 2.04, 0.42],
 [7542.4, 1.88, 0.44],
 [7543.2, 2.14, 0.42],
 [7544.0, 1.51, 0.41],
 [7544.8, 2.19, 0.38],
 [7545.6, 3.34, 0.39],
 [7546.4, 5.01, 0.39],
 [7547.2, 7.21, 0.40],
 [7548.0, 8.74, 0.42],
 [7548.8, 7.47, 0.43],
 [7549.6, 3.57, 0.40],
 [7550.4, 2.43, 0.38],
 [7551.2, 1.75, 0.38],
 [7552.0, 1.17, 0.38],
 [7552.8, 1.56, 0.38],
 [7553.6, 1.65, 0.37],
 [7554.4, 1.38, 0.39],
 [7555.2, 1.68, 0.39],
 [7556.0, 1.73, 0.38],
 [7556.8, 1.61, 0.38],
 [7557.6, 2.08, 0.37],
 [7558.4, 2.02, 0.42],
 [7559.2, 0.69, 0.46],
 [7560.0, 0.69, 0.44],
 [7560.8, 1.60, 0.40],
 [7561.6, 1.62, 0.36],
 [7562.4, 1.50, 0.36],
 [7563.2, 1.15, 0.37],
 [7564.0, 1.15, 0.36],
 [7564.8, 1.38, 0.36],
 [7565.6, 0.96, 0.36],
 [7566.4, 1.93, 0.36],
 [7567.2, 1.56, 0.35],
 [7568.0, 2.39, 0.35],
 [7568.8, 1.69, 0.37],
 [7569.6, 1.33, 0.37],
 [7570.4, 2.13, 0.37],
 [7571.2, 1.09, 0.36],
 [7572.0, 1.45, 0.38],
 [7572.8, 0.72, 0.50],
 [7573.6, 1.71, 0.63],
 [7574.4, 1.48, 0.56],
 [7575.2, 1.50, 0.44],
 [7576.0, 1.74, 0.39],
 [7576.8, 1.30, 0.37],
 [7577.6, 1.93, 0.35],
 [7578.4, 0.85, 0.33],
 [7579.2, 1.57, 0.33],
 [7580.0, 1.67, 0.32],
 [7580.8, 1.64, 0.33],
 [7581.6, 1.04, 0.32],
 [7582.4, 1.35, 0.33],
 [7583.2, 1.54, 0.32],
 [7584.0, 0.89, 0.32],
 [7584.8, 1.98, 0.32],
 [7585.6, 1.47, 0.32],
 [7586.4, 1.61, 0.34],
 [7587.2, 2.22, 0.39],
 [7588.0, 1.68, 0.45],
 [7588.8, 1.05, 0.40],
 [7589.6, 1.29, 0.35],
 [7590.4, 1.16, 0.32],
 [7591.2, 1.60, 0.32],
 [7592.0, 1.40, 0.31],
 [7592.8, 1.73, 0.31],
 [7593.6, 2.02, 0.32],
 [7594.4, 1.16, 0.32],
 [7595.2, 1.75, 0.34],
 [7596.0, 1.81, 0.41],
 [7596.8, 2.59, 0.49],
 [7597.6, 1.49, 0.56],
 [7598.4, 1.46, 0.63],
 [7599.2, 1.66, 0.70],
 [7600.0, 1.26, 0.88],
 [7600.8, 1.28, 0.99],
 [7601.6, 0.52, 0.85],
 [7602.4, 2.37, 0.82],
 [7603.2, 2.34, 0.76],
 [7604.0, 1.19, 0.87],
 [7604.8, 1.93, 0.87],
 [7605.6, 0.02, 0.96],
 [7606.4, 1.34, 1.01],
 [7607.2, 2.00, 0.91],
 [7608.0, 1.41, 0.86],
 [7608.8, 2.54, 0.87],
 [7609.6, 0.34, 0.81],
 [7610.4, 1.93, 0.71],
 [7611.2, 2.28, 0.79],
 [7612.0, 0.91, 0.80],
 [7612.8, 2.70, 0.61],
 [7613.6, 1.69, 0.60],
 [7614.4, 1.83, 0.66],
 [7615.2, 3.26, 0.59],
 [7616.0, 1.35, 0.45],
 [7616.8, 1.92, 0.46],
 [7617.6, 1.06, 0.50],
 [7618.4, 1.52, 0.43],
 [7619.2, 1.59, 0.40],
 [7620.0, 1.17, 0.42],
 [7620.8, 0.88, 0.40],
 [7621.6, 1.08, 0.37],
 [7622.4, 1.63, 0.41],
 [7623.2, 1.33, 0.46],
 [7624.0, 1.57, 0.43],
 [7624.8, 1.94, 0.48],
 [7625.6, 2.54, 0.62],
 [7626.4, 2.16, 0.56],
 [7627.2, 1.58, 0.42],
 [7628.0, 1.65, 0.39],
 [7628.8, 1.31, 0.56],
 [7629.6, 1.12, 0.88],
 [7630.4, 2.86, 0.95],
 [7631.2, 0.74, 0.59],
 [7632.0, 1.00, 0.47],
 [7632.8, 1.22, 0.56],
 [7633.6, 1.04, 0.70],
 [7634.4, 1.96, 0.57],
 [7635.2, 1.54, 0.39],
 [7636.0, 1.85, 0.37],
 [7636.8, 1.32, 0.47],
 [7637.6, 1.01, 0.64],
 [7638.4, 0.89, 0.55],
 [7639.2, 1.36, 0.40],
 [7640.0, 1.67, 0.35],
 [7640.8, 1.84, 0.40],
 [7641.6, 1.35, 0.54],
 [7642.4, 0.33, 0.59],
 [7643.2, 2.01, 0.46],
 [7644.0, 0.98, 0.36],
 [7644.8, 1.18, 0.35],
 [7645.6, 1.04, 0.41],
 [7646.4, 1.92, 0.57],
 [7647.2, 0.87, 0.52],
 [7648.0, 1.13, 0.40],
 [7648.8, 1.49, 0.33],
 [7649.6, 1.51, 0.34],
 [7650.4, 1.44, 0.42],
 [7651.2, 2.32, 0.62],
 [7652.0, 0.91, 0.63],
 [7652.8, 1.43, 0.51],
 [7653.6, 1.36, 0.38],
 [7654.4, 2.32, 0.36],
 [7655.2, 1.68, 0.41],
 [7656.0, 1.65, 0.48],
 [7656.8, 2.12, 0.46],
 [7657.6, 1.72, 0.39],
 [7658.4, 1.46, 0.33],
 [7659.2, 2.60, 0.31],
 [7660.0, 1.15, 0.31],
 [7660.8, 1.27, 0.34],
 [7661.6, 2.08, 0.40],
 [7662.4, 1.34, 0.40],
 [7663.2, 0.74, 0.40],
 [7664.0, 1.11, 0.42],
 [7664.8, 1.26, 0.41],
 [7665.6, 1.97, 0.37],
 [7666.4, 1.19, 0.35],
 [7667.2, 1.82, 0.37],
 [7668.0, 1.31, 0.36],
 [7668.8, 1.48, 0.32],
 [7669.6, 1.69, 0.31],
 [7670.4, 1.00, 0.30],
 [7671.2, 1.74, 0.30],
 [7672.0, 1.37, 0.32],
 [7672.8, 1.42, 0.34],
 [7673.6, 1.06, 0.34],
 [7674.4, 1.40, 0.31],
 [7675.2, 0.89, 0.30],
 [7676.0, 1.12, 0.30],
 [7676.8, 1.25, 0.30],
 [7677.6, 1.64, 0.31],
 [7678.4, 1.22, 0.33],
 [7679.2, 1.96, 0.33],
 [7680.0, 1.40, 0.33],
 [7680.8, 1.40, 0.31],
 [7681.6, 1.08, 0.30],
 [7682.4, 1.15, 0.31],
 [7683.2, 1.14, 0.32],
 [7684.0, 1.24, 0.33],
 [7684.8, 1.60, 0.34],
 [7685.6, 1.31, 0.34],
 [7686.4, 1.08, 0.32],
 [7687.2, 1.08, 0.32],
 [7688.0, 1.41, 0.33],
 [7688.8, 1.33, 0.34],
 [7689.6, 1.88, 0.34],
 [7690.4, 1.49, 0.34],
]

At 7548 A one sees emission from [N II]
